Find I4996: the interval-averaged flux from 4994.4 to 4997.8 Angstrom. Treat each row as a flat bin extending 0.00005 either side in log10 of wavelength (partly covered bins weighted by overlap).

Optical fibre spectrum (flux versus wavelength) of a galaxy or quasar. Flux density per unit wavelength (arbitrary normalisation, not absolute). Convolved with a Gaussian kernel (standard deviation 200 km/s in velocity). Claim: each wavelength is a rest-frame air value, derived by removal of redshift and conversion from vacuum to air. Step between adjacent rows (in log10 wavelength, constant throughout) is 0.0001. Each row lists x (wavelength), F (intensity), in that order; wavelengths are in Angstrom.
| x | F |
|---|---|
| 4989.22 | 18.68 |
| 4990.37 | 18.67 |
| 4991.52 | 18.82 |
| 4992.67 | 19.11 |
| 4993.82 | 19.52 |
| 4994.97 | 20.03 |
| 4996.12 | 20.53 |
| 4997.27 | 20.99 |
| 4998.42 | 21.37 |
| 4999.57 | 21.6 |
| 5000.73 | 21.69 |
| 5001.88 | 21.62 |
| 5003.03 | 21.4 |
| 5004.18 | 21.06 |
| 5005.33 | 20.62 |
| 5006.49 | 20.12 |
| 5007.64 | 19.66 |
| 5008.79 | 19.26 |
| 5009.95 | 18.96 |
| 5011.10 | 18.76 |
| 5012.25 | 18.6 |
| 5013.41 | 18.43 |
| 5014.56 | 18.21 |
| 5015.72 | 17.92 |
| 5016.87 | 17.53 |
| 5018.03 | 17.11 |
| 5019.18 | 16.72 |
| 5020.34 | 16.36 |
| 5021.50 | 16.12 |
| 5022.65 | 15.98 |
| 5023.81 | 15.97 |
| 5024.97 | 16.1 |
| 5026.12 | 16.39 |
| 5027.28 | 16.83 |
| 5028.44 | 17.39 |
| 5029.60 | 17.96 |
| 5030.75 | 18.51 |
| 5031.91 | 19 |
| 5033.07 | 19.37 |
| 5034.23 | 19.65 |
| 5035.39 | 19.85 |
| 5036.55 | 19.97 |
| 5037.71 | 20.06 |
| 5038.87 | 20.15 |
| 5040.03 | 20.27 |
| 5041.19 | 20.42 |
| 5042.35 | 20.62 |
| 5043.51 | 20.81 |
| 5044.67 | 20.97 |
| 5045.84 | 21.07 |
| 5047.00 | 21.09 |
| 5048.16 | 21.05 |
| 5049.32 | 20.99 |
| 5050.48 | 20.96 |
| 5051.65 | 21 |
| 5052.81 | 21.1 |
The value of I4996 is 20.5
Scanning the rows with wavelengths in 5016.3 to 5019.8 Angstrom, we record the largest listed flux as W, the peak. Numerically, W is 17.53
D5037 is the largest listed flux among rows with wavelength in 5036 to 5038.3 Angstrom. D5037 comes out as 20.06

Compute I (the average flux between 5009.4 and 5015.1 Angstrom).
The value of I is 18.6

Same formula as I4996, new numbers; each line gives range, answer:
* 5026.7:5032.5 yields 17.9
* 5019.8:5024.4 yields 16.1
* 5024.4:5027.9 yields 16.5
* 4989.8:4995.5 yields 19.2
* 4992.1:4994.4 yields 19.3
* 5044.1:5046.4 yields 20.9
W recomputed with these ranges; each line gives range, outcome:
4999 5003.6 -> 21.69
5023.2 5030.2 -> 17.96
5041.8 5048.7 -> 21.09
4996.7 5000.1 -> 21.6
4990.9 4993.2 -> 19.11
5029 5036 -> 19.85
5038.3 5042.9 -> 20.62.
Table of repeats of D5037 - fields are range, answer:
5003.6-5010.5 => 21.06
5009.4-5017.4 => 18.96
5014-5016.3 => 18.21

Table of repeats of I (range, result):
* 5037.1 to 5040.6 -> 20.2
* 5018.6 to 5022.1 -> 16.4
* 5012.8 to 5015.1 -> 18.3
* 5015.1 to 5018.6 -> 17.5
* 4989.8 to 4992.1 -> 18.7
